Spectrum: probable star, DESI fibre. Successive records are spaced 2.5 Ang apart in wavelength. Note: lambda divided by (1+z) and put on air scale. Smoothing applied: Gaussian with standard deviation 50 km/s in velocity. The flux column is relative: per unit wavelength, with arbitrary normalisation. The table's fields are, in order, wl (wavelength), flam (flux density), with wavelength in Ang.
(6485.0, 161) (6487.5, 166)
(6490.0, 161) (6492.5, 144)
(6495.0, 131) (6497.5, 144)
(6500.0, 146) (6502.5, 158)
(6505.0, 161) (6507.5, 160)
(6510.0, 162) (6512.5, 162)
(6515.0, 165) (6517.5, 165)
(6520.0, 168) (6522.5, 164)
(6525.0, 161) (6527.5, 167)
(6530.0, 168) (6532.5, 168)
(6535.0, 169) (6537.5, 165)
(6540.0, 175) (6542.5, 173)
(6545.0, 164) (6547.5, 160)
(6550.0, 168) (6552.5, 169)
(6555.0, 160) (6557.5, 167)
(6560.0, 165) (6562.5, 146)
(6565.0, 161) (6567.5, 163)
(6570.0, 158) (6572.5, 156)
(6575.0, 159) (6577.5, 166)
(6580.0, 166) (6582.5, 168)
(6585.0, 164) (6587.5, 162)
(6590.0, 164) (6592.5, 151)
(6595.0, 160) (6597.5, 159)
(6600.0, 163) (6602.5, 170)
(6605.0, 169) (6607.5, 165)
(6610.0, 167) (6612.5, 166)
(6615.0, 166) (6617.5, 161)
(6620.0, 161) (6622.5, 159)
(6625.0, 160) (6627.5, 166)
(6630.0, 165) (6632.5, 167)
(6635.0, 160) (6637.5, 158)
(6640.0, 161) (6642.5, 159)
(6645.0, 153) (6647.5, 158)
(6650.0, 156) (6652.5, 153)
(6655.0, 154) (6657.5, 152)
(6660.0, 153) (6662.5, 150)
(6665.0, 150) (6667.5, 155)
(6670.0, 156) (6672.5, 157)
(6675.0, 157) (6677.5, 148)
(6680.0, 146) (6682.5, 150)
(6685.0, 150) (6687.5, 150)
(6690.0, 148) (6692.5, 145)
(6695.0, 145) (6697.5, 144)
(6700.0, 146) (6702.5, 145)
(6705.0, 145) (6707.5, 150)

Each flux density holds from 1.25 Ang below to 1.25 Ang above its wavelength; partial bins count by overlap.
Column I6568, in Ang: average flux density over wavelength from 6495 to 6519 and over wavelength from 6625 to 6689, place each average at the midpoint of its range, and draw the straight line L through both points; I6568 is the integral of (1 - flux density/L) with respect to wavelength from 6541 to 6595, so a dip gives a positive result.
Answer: -2.1 Ang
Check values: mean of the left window 157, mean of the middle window 162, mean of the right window 155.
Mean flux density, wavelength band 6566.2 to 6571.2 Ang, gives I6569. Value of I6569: 161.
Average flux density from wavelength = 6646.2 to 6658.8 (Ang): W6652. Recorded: 155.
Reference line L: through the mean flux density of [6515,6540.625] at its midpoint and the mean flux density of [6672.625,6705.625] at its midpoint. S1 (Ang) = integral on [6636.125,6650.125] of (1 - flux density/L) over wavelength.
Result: -0.4 Ang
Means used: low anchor 167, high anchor 148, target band 158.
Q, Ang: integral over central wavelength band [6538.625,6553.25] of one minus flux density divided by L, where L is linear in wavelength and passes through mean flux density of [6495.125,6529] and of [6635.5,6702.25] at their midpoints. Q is -1.0 Ang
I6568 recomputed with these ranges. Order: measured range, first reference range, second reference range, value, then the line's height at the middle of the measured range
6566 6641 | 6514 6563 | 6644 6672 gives -1.7 Ang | 159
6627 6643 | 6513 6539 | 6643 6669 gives -0.7 Ang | 156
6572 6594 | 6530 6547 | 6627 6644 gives 0.5 Ang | 166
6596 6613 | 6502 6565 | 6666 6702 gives -0.9 Ang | 157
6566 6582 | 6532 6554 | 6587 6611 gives 0.3 Ang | 165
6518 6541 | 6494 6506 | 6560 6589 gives -2.1 Ang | 153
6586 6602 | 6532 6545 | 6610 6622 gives 0.5 Ang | 165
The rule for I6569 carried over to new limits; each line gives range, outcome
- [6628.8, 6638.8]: 162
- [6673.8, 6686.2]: 150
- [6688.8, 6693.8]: 146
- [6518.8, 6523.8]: 166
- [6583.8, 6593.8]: 160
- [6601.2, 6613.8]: 167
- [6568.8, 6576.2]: 158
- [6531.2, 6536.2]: 168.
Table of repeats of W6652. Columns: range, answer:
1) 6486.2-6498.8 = 149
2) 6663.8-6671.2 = 154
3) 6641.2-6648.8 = 157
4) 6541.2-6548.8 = 166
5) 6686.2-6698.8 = 146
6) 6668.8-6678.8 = 154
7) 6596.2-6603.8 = 164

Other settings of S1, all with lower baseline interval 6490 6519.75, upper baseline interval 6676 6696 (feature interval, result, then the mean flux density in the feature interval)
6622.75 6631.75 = -0.8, 163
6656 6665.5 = -0.2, 151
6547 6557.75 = -0.8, 165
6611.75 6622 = -0.8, 163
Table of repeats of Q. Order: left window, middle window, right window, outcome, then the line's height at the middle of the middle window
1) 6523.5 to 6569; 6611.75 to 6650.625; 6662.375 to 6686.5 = -1.2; 156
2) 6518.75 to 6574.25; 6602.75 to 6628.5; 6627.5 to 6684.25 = -0.9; 159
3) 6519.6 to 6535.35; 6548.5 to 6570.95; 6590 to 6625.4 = 0.4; 165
